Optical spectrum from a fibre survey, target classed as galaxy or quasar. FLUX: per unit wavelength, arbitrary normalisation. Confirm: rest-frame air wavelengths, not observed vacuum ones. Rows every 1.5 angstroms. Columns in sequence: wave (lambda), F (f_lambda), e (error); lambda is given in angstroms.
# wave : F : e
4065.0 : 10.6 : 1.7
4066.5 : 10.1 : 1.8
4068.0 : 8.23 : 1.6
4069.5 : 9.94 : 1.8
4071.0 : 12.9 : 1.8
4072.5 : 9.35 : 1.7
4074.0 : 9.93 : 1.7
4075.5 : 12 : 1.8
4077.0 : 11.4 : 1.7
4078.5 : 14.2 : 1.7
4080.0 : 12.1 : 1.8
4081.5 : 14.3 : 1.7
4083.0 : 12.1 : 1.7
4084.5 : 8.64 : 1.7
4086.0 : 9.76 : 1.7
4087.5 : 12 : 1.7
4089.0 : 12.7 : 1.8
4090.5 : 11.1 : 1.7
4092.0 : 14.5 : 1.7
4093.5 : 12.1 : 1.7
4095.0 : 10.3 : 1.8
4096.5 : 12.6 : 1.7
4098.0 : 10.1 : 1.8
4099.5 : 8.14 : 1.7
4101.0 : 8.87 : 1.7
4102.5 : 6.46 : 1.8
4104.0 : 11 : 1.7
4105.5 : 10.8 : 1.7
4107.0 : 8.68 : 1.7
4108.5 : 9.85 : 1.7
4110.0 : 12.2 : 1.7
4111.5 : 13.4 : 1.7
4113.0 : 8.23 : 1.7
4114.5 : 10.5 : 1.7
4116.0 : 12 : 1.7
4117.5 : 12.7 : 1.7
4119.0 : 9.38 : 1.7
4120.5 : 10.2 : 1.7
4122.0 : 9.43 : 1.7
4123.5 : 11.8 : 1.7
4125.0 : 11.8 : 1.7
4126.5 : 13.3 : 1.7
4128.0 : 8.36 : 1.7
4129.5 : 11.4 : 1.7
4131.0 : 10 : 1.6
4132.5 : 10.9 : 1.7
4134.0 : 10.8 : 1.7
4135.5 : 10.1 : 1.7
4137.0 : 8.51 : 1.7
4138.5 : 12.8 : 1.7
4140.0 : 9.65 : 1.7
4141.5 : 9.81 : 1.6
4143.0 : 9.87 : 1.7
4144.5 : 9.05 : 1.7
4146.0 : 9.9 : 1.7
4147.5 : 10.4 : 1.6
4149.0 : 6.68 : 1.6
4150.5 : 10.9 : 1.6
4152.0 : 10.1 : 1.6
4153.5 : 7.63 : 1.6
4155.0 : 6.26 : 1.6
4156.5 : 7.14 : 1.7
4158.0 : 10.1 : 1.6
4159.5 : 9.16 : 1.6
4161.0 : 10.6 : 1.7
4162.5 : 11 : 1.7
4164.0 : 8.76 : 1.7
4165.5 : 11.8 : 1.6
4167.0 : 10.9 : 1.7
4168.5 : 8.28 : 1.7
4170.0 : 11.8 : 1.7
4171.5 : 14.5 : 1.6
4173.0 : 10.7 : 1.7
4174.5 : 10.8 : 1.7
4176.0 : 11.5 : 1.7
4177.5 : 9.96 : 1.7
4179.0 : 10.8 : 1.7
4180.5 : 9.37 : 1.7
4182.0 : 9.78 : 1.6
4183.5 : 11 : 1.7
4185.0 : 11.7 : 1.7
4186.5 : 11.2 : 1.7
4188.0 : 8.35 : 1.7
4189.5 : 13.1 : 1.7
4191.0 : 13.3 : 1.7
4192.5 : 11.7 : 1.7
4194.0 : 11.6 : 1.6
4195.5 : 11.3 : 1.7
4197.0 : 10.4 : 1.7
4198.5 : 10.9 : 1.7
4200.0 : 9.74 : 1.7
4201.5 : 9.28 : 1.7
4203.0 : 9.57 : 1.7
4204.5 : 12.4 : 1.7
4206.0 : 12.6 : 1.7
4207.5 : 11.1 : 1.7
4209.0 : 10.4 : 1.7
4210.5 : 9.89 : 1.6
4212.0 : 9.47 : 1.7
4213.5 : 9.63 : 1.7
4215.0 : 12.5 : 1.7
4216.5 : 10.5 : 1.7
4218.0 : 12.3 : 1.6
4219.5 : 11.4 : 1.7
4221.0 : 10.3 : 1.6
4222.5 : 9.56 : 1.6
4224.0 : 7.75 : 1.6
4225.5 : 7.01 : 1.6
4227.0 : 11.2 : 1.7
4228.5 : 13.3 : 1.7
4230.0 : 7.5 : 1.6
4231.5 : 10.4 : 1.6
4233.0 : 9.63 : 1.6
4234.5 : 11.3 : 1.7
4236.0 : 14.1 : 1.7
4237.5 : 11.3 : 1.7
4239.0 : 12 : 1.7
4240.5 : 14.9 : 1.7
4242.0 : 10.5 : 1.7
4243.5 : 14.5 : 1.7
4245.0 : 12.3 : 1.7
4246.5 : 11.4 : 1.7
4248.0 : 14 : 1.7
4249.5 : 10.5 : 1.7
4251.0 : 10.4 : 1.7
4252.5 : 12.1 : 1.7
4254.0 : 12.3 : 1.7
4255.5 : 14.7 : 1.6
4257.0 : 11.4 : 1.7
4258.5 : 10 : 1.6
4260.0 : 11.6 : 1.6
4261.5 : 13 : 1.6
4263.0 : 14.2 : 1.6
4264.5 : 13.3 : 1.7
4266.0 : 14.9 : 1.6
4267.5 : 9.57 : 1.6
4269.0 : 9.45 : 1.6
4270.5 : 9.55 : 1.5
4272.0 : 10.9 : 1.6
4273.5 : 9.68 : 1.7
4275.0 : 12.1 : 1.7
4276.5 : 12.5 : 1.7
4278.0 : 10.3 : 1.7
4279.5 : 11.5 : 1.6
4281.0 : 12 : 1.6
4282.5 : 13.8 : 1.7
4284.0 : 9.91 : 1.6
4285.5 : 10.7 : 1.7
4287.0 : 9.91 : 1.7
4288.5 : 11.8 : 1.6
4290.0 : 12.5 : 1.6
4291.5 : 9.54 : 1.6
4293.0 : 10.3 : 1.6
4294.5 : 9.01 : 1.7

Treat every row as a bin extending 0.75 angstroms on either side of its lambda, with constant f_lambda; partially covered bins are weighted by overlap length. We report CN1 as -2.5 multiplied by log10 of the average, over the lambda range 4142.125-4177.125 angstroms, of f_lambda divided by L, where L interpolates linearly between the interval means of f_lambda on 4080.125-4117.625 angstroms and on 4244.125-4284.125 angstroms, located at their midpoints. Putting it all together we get 0.14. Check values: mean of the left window 10.9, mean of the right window 11.8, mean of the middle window 9.91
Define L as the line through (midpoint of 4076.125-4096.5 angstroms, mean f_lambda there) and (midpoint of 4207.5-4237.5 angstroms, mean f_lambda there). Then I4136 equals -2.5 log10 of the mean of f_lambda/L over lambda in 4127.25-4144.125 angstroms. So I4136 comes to 0.13 mag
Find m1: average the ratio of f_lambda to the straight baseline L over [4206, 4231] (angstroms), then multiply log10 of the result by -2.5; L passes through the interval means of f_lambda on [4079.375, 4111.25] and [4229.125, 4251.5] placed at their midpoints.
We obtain 0.124 mag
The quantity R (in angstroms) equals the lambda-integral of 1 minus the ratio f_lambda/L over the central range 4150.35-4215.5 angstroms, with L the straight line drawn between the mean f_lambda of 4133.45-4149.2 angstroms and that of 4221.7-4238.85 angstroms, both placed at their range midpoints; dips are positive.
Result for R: -2.7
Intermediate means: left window 9.87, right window 10.3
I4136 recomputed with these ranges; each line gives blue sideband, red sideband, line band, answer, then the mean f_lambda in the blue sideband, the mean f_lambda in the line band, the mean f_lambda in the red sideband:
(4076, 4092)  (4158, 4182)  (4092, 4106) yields 0.145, 12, 10.3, 10.6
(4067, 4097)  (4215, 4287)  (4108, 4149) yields 0.092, 11.5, 10.5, 11.4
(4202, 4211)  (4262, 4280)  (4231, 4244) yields -0.076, 11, 12.1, 11.5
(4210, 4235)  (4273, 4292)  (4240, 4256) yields -0.167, 10.2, 12.4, 11.3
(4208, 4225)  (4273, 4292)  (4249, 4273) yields -0.074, 10.3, 11.7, 11.3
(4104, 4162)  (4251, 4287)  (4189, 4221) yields -0.013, 10.1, 11.1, 11.7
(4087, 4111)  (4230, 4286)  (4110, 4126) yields -0.019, 10.7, 11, 11.7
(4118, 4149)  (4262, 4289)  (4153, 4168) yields 0.129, 10.3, 9.35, 11.5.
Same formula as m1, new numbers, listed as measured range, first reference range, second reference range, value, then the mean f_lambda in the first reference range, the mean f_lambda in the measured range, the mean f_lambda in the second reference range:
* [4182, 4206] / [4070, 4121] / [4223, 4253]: 0.02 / 11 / 11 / 11.3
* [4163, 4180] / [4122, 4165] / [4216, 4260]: -0.06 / 9.89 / 10.9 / 11.3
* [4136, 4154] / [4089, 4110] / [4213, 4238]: 0.09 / 10.5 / 9.64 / 10.6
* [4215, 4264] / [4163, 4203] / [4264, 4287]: -0.04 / 10.8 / 11.5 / 11.3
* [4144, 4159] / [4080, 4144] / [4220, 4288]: 0.23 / 10.8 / 8.82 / 11.4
